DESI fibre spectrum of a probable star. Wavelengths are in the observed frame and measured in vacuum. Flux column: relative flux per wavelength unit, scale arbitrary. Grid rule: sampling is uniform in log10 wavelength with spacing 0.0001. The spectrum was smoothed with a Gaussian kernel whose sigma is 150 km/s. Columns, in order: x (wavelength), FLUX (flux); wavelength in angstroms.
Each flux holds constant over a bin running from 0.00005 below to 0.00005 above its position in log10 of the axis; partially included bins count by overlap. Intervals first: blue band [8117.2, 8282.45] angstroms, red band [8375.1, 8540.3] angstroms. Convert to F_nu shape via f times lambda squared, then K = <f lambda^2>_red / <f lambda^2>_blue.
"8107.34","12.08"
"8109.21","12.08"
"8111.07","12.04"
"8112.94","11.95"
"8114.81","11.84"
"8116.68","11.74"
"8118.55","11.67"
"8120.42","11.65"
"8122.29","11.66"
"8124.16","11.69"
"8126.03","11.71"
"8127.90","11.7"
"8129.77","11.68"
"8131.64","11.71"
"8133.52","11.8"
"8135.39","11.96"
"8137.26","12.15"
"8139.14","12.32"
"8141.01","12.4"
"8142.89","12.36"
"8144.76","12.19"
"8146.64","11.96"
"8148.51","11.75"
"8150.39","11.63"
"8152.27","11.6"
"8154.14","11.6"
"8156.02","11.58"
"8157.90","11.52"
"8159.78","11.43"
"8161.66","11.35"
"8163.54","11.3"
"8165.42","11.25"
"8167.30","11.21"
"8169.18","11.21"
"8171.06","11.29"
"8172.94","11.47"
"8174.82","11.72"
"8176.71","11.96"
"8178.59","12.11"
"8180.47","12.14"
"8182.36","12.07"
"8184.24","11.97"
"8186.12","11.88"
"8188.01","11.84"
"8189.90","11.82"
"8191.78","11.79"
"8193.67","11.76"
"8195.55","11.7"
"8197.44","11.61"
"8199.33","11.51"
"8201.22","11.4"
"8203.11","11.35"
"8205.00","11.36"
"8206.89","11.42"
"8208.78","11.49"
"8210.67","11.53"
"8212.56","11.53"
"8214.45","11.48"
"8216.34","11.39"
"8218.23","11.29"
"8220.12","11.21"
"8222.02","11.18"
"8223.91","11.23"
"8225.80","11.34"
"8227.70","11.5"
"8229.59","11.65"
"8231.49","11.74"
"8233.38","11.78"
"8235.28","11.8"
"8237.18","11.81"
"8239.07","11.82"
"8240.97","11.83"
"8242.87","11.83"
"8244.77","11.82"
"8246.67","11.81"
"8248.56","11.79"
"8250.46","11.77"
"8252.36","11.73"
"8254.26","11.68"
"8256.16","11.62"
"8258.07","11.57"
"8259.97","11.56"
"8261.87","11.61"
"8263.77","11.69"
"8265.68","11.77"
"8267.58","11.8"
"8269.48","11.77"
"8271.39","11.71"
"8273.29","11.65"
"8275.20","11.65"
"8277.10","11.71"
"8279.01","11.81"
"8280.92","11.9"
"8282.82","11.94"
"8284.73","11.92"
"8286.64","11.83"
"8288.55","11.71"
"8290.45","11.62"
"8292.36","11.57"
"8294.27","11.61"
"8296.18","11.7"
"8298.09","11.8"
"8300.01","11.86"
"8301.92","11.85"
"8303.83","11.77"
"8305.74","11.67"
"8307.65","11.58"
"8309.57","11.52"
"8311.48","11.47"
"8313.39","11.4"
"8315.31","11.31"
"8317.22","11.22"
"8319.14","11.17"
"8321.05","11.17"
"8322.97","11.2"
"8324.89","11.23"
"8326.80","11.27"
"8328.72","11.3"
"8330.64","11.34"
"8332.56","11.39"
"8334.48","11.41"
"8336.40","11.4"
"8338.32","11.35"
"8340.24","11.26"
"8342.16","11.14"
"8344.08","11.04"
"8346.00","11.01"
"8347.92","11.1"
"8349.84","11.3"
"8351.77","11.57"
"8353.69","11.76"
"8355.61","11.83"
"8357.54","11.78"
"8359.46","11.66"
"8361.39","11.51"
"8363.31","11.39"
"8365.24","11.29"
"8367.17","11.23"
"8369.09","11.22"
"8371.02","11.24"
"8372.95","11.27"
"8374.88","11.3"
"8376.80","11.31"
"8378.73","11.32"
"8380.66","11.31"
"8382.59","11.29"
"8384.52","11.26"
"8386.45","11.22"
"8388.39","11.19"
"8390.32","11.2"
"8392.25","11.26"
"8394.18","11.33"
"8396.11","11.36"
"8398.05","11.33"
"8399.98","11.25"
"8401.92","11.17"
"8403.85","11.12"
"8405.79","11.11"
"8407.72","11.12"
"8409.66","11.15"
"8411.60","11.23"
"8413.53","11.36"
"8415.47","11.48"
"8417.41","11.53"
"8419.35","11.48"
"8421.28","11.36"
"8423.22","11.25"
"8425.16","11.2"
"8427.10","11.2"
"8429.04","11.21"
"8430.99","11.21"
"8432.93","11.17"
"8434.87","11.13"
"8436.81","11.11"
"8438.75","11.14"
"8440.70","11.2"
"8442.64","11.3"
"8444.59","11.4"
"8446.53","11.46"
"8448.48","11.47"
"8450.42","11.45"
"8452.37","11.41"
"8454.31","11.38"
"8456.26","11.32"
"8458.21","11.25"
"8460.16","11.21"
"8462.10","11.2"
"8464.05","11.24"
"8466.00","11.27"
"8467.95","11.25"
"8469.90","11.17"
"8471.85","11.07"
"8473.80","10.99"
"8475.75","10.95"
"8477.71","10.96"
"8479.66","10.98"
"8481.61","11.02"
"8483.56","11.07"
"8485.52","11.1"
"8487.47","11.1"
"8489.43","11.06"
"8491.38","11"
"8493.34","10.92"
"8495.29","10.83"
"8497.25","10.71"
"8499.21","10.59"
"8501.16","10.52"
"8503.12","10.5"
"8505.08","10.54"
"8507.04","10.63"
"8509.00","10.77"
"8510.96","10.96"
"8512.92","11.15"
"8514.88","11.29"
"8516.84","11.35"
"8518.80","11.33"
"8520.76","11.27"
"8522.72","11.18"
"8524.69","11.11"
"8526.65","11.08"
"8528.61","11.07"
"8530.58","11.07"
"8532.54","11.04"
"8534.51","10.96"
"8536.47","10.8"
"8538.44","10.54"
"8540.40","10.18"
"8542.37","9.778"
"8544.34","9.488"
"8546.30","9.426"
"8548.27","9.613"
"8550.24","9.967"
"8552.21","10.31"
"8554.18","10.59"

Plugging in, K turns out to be 1.0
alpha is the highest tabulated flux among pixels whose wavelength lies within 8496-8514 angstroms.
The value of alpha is 11.15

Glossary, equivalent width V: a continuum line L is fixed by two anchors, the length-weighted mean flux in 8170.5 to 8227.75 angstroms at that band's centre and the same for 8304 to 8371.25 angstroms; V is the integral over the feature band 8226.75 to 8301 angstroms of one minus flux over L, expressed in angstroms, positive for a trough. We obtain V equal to -1.6 angstroms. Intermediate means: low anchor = 11.6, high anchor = 11.4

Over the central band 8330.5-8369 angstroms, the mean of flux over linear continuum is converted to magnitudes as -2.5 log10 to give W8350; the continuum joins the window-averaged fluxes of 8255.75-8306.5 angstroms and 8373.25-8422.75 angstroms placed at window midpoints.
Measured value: 0.008 mag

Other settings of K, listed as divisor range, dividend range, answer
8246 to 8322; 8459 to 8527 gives 0.99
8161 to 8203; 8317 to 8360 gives 1.01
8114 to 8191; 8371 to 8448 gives 1.02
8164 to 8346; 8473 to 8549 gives 0.99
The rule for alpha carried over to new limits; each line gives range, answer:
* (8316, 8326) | 11.23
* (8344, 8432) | 11.83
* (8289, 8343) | 11.86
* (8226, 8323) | 11.94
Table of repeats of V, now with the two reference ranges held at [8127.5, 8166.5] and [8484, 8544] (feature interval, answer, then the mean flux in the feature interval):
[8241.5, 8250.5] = -0.2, 11.8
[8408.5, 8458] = -1.1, 11.3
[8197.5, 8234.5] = 0.5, 11.4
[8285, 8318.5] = -0.7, 11.6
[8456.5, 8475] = -0.3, 11.2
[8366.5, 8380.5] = -0.1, 11.3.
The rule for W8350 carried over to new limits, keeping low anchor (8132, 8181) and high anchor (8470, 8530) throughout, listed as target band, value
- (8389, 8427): -0.01 mag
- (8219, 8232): 0.02 mag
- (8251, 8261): -0.01 mag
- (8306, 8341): 0.00 mag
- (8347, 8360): -0.03 mag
